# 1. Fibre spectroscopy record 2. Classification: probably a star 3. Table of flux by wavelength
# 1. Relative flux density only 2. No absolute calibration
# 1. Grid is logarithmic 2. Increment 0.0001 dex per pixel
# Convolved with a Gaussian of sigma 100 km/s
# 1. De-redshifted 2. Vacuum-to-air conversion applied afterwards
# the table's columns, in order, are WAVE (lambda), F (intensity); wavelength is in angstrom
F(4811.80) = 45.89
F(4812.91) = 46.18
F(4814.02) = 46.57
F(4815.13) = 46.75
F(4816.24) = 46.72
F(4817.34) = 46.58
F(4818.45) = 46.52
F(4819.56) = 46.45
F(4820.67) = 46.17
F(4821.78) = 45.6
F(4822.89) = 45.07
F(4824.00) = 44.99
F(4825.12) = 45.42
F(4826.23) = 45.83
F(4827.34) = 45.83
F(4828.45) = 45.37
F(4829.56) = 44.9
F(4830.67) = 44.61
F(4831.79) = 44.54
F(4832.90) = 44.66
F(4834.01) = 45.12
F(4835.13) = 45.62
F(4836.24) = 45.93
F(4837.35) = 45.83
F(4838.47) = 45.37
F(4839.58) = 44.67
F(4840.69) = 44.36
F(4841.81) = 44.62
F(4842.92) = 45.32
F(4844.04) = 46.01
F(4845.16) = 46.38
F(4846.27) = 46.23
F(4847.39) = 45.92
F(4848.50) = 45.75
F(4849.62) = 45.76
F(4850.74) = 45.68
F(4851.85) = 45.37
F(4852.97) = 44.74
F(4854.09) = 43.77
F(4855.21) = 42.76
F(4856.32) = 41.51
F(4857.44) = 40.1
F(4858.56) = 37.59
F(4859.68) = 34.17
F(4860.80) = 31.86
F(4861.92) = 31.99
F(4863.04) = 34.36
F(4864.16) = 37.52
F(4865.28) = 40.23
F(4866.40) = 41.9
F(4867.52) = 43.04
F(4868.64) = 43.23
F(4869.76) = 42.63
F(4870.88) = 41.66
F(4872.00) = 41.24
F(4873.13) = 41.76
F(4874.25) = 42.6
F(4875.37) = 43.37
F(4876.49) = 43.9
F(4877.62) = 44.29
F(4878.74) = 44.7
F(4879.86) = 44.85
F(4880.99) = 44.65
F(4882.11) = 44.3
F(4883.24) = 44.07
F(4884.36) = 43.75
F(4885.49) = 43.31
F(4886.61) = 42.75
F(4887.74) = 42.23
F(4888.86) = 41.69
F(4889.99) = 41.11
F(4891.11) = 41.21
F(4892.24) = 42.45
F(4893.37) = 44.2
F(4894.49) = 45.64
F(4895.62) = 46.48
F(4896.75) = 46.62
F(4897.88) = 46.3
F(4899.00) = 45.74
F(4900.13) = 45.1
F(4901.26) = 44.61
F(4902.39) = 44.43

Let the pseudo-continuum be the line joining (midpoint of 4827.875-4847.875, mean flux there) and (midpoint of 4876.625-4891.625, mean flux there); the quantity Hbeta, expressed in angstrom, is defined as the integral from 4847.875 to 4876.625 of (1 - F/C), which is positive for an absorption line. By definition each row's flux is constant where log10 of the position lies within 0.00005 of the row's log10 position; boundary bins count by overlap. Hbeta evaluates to 2.1 angstrom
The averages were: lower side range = 45.3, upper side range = 43.3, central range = 41.1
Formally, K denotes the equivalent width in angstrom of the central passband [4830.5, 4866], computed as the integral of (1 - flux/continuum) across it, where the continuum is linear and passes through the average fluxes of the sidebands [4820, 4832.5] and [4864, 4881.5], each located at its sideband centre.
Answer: 1.10 angstrom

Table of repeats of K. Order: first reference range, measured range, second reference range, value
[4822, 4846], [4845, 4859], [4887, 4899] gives 0.3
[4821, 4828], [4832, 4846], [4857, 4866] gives -1.2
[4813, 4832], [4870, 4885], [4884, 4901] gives 0.3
